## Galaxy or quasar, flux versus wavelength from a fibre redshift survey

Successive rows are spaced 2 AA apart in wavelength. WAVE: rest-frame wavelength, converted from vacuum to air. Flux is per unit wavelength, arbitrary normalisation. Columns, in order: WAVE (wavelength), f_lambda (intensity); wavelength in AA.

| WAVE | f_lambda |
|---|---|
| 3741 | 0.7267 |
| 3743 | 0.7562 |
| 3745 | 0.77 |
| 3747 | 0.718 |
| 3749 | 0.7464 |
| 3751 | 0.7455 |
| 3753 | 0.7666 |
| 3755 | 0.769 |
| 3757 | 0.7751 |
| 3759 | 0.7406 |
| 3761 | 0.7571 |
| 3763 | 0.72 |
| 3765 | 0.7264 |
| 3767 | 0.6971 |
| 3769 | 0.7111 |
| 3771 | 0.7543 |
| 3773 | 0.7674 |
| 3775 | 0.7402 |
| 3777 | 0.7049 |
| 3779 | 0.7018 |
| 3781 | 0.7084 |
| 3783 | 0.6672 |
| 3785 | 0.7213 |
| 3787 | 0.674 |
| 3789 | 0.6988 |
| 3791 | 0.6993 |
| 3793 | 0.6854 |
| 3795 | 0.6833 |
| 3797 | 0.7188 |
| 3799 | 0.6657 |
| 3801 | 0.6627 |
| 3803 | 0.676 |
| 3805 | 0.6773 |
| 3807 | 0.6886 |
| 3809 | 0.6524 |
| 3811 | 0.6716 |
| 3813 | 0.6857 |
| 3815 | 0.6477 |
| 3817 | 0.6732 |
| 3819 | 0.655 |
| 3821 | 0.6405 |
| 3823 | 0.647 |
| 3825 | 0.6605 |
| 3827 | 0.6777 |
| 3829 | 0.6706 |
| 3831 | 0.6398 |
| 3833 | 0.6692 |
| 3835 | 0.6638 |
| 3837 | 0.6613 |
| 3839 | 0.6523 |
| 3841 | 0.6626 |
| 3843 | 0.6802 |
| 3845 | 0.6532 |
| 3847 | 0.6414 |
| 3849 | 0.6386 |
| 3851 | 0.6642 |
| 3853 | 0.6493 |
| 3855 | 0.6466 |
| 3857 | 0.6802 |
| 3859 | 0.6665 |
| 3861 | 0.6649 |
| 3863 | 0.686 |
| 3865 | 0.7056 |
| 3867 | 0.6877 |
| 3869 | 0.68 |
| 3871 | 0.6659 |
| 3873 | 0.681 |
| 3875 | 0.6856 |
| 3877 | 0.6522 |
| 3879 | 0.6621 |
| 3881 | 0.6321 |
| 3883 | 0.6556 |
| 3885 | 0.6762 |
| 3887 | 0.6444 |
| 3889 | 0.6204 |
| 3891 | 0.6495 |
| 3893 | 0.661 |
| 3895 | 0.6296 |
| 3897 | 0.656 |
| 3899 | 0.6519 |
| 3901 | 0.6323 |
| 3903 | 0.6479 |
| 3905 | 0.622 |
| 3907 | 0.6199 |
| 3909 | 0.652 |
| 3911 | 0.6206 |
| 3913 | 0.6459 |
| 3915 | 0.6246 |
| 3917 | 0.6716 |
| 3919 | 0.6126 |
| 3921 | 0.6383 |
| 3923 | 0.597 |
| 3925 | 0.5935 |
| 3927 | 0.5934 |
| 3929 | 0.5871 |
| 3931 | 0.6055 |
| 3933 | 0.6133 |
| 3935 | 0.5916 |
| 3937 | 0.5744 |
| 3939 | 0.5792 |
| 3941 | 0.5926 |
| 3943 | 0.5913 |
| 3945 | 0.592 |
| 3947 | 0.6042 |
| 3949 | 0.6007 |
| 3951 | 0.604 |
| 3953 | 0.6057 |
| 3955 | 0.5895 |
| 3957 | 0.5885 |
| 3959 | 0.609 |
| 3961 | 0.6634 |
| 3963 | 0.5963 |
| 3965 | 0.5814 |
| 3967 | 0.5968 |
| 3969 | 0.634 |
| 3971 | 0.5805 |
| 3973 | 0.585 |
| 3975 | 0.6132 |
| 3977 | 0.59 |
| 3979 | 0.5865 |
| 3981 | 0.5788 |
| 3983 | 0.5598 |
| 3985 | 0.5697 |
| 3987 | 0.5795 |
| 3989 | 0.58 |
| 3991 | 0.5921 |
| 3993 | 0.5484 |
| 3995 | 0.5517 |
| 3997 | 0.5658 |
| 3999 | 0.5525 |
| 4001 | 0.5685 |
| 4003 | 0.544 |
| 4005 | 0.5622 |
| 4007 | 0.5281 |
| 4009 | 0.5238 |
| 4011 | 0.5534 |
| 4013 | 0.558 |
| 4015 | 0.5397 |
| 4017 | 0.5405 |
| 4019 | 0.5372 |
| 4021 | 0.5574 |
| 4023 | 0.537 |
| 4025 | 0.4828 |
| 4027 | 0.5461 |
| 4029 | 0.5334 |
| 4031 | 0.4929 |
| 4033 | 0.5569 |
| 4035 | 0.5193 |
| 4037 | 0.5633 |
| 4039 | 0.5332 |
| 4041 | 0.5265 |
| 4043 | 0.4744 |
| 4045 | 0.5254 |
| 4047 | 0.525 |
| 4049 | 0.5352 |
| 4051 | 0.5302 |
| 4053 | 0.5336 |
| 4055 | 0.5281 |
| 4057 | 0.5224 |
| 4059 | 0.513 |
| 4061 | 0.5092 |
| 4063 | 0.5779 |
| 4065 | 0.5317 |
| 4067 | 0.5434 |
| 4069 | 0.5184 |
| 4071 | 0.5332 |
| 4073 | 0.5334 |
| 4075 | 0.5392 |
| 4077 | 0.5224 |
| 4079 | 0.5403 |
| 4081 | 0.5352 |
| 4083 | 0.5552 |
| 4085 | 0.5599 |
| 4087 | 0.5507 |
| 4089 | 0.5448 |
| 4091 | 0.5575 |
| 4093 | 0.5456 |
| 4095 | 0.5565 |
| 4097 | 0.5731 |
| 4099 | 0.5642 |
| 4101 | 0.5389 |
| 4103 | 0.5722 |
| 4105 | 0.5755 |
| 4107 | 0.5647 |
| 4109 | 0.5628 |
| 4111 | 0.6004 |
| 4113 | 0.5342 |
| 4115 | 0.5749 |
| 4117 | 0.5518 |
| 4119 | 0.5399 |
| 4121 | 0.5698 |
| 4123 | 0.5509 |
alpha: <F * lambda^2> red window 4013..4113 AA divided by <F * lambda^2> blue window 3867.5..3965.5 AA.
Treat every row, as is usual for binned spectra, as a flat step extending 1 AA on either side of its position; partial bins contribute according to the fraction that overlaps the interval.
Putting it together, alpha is 0.9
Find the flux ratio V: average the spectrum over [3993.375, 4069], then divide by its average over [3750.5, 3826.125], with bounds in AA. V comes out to 0.76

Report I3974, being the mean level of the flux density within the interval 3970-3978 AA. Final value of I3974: 0.592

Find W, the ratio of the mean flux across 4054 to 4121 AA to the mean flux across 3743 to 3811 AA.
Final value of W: 0.8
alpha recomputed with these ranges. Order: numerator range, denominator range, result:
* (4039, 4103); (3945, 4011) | 0.97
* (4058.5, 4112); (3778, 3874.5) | 0.93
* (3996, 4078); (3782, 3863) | 0.89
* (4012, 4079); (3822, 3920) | 0.88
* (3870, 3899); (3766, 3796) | 0.98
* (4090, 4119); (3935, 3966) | 1.01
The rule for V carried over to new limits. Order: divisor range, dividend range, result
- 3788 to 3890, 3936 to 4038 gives 0.86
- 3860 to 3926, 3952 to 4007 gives 0.90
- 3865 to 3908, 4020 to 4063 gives 0.81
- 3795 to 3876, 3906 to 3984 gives 0.91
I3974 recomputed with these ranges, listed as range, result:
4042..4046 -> 0.5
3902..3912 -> 0.632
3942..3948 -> 0.596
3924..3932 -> 0.595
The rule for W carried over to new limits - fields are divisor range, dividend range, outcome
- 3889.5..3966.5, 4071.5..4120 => 0.90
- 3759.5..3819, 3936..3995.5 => 0.85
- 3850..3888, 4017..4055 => 0.79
